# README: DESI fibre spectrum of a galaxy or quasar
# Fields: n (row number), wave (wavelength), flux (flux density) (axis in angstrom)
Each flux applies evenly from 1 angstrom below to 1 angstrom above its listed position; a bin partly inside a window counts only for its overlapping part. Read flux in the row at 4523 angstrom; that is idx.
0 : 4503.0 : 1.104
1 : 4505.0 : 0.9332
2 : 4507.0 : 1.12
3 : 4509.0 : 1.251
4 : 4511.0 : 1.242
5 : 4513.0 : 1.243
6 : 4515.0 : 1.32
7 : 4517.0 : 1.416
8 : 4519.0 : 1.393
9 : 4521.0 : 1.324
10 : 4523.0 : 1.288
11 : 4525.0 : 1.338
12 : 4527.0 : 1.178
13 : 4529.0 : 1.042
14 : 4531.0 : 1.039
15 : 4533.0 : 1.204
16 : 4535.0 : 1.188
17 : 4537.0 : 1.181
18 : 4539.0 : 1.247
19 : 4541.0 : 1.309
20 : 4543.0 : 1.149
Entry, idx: 1.288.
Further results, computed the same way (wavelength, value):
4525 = 1.338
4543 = 1.149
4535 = 1.188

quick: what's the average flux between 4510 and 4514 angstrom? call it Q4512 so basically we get 1.24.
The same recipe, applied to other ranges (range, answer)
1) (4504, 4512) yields 1.14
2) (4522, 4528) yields 1.27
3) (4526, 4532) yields 1.09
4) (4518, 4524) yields 1.33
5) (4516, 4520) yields 1.4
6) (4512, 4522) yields 1.34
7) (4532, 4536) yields 1.2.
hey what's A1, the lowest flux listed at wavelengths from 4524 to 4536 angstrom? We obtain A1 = 1.039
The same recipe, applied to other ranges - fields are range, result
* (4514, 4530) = 1.042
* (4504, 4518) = 0.9332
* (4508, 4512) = 1.242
